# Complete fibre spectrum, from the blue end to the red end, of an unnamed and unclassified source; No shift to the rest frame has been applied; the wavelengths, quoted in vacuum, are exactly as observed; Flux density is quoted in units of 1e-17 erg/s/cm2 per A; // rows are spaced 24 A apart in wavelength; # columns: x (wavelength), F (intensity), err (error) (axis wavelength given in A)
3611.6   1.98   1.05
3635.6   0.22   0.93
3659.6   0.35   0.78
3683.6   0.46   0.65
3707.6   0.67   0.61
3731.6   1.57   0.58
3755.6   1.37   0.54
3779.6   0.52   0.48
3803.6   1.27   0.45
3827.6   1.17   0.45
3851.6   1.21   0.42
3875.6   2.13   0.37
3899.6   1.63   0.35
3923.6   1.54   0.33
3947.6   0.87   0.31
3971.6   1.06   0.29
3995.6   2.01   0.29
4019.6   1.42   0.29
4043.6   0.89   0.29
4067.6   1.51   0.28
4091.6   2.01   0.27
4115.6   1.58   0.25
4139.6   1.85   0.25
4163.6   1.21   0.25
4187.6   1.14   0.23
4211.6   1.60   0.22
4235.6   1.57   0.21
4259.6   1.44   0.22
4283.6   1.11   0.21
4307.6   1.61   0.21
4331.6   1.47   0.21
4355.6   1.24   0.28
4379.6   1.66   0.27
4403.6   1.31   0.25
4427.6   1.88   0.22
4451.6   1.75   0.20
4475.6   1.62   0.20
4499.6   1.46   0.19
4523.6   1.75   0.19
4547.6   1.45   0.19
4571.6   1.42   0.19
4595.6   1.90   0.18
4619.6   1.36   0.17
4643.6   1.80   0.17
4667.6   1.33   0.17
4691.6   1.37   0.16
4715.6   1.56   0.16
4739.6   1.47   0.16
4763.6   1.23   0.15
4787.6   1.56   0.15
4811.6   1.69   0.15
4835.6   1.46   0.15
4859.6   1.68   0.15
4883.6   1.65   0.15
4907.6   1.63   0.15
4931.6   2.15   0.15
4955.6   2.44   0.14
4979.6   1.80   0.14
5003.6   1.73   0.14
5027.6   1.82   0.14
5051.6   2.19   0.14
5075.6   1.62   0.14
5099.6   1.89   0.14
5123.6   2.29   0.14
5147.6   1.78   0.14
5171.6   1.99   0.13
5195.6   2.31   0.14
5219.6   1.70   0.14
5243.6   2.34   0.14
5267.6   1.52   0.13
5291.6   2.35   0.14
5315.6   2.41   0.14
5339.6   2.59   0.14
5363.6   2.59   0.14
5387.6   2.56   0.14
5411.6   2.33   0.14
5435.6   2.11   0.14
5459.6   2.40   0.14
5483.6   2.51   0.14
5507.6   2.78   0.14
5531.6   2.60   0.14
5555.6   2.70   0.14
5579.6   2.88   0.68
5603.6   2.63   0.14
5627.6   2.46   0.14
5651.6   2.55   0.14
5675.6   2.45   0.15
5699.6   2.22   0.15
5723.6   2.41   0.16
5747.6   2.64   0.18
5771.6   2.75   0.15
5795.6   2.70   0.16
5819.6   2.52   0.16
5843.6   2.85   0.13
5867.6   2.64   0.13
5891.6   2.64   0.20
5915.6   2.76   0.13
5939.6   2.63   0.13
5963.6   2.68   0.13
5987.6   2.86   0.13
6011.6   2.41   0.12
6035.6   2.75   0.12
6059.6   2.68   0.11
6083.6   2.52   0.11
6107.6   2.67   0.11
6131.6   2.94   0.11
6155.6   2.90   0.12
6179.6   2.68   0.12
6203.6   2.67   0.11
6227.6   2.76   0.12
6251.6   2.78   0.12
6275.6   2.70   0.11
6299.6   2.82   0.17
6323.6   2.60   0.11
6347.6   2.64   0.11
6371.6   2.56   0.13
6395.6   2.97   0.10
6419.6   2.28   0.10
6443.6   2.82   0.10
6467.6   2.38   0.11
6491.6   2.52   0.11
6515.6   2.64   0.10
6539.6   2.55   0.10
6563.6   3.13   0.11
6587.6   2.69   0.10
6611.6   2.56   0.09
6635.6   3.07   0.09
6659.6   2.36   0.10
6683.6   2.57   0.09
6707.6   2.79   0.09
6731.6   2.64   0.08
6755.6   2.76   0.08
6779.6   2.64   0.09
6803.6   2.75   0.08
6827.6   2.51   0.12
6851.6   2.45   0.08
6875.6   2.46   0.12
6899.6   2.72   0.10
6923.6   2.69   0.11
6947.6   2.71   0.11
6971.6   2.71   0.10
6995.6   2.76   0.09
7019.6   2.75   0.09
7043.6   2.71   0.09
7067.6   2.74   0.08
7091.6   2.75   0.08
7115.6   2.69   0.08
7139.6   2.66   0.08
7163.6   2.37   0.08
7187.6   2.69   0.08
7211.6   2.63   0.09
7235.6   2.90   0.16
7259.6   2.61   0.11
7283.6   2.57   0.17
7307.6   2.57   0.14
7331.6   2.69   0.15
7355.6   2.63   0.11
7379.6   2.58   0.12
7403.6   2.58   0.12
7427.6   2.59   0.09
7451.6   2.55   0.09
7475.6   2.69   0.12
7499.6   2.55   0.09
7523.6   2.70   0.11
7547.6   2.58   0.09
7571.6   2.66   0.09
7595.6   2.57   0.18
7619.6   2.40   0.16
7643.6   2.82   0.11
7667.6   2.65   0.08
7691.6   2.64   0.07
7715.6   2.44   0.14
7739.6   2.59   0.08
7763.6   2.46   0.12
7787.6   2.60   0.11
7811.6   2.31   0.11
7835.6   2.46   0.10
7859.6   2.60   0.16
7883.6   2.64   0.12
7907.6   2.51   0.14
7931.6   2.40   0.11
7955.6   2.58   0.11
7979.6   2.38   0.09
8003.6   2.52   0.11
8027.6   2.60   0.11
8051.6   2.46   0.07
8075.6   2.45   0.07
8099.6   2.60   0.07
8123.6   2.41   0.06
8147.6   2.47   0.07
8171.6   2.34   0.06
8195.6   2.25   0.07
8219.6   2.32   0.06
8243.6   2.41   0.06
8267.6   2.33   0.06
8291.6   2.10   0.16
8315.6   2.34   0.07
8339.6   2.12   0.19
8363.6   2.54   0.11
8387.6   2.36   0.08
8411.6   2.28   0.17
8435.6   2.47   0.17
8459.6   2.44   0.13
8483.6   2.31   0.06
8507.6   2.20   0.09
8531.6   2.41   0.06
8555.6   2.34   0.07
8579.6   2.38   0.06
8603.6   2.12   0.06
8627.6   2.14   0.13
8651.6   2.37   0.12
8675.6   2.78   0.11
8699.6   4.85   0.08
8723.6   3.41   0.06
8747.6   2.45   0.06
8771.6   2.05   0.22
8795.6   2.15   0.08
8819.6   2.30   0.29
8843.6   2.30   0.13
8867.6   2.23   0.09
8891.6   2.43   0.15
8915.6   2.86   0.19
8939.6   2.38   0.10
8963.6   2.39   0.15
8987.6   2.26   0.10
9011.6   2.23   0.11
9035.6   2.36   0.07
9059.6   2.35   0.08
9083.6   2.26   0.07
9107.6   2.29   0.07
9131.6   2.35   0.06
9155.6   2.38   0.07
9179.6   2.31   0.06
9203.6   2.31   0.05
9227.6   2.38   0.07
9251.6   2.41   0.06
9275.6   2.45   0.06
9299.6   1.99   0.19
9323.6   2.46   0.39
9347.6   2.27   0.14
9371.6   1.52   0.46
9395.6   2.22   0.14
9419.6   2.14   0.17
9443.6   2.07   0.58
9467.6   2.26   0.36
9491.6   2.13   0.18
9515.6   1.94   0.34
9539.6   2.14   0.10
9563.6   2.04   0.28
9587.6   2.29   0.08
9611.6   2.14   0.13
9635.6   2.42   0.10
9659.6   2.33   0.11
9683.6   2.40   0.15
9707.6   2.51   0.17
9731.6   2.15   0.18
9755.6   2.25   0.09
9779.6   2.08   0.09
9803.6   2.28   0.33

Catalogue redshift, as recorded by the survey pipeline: 0.326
